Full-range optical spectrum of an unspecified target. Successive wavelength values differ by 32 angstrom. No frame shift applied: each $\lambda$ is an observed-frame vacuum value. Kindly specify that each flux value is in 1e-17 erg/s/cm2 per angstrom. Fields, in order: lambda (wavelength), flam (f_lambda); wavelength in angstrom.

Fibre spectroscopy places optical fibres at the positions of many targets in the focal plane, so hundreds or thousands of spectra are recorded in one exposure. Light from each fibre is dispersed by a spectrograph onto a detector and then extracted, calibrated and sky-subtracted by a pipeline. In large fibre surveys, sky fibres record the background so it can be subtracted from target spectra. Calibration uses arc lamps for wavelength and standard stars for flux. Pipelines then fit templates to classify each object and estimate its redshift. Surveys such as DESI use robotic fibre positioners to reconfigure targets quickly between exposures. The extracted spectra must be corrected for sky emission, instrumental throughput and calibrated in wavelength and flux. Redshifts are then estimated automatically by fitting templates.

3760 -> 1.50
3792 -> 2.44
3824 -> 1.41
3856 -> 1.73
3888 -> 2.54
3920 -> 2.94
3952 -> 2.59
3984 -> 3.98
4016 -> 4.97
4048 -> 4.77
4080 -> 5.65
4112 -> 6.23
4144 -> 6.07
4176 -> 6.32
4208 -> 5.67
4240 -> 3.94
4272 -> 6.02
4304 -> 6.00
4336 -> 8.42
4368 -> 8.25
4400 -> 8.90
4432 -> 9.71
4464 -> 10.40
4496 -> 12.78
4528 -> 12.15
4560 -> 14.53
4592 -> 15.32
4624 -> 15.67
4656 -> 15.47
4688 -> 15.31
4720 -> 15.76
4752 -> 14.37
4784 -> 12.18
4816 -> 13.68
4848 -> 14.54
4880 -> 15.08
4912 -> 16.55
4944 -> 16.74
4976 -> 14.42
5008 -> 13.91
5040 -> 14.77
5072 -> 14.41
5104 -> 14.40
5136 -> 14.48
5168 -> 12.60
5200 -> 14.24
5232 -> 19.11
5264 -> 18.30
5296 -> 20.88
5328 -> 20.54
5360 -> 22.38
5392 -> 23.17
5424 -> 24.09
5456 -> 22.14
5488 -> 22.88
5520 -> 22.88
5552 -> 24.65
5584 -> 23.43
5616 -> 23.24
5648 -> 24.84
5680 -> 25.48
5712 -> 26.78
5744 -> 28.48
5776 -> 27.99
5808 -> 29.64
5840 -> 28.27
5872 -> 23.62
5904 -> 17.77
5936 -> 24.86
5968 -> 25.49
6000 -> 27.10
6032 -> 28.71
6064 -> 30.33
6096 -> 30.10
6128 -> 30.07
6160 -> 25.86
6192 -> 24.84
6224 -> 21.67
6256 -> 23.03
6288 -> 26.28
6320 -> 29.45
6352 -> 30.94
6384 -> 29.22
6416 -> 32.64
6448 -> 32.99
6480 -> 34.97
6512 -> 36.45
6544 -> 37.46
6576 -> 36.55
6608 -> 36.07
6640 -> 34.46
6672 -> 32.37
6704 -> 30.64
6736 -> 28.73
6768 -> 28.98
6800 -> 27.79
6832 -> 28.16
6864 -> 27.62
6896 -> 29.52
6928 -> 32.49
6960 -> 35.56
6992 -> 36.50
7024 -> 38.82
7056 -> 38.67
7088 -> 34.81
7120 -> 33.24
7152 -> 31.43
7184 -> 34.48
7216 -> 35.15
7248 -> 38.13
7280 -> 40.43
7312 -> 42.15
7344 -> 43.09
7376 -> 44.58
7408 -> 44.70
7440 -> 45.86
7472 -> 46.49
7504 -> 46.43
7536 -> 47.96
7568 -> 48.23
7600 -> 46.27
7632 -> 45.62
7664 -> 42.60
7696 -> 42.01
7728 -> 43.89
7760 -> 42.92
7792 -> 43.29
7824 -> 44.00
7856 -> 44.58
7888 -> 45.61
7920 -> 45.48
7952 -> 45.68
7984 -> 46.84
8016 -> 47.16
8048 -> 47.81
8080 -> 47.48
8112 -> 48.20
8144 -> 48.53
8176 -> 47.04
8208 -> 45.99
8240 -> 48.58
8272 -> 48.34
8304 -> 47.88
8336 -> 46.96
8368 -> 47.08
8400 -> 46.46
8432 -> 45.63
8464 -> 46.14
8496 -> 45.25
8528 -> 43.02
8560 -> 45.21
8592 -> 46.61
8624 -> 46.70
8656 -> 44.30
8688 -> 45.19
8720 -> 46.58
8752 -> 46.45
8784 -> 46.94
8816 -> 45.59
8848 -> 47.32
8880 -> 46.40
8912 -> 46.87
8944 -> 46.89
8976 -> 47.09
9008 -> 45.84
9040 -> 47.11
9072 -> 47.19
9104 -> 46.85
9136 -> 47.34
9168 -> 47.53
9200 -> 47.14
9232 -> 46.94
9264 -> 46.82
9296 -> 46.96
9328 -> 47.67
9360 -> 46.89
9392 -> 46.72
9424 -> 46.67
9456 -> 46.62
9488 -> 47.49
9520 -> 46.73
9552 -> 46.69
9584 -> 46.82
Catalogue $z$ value 0.000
